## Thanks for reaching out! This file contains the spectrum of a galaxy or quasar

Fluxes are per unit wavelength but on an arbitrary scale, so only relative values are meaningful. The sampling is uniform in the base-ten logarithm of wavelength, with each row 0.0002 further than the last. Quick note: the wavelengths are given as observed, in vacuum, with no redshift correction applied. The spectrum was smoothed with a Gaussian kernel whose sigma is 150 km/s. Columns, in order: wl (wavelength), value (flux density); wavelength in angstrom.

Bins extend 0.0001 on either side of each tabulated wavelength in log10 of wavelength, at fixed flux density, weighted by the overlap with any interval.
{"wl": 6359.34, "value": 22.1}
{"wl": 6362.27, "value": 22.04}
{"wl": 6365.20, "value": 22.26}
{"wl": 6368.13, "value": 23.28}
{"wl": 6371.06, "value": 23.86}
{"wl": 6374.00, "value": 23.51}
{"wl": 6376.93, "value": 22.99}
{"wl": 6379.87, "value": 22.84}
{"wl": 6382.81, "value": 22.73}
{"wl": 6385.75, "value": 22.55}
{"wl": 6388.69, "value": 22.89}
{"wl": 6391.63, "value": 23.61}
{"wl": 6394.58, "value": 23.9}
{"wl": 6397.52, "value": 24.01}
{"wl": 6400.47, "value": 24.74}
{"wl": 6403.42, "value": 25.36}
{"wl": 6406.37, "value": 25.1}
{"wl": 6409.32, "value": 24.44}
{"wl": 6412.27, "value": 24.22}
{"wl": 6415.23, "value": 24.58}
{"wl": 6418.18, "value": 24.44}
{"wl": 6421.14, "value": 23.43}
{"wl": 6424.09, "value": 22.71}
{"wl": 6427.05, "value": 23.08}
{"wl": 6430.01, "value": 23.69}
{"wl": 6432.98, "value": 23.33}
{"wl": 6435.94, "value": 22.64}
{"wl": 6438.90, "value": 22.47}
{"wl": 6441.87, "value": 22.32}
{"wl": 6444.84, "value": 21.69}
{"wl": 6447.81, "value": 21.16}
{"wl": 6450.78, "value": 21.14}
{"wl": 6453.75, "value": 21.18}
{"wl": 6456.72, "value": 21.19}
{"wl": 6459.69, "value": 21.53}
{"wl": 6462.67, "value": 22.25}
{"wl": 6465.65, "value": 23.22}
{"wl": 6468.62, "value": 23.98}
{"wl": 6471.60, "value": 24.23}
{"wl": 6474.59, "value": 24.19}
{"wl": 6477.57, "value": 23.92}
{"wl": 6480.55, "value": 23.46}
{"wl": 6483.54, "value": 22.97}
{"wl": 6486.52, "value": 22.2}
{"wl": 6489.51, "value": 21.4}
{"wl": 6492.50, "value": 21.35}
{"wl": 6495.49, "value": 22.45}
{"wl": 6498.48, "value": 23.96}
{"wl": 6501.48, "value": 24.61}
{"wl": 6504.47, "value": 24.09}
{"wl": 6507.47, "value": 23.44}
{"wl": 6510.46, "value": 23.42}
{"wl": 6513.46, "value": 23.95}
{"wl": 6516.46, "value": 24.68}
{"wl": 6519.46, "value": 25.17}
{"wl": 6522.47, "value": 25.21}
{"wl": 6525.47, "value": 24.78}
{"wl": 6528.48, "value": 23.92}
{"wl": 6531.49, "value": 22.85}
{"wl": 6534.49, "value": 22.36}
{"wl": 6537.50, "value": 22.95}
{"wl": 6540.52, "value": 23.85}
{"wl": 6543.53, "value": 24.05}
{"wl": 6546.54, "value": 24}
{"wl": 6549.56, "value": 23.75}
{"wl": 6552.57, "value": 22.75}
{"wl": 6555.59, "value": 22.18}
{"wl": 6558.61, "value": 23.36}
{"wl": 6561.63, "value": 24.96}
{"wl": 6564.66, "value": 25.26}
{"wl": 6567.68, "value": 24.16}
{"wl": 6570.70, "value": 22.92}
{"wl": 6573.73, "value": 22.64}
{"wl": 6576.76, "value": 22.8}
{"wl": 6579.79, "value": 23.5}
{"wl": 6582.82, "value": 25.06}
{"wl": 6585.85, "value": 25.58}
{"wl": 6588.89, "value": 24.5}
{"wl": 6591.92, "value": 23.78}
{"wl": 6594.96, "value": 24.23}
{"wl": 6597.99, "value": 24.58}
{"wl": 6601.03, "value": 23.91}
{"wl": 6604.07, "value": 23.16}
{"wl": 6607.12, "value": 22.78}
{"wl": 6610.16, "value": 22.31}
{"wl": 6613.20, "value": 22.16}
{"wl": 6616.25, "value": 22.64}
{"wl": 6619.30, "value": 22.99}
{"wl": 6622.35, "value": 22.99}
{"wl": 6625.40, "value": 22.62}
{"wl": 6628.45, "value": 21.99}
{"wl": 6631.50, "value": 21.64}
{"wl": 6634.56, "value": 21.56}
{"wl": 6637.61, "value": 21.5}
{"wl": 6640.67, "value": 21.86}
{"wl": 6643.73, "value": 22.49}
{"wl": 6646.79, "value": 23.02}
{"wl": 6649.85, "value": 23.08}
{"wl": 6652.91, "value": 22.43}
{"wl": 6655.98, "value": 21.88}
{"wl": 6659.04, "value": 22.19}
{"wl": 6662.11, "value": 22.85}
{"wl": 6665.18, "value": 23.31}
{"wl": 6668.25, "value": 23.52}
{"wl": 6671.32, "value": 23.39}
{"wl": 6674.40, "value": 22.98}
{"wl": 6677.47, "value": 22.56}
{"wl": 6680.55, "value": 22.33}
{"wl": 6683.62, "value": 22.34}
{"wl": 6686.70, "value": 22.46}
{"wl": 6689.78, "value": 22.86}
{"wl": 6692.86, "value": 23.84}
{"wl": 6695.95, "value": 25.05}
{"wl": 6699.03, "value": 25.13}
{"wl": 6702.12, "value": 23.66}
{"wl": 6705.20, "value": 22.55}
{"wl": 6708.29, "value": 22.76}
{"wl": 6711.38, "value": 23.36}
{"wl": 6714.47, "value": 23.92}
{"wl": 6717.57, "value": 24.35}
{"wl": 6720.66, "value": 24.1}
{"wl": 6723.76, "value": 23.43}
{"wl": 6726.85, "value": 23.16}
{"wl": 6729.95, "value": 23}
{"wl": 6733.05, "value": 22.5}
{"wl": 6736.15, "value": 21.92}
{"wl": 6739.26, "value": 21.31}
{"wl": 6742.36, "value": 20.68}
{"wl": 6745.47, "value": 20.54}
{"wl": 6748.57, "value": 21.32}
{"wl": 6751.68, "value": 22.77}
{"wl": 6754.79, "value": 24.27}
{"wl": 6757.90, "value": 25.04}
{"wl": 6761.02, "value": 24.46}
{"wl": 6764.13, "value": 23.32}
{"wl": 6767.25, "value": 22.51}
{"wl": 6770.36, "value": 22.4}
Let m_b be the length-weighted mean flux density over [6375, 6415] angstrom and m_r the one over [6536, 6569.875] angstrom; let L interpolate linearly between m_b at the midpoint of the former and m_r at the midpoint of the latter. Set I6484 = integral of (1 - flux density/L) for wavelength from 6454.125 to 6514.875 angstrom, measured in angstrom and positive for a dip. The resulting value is 1.8 angstrom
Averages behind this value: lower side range 23.8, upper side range 23.7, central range 23.1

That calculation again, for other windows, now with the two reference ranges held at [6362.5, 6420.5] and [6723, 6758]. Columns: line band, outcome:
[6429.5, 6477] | 1.94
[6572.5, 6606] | -1.49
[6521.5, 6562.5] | -0.82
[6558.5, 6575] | -0.65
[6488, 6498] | 0.58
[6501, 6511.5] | -0.26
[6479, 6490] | 0.35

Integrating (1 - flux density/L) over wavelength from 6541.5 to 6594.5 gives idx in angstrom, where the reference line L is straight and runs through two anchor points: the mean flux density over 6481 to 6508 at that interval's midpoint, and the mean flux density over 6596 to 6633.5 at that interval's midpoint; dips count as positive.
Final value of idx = -2.28 angstrom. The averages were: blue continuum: 22.9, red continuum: 22.8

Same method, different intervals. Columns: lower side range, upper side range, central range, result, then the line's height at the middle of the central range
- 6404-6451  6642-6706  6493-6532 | -1.4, 23.2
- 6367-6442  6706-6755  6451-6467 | 1.1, 23.4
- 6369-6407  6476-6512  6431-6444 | 0.4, 23.4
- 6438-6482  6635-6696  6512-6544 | -2.0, 22.6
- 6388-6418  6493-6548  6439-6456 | 1.8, 24.1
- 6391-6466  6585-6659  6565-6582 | -0.4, 22.9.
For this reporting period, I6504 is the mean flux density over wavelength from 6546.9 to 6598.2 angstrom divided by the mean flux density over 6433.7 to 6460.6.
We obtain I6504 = 1.10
